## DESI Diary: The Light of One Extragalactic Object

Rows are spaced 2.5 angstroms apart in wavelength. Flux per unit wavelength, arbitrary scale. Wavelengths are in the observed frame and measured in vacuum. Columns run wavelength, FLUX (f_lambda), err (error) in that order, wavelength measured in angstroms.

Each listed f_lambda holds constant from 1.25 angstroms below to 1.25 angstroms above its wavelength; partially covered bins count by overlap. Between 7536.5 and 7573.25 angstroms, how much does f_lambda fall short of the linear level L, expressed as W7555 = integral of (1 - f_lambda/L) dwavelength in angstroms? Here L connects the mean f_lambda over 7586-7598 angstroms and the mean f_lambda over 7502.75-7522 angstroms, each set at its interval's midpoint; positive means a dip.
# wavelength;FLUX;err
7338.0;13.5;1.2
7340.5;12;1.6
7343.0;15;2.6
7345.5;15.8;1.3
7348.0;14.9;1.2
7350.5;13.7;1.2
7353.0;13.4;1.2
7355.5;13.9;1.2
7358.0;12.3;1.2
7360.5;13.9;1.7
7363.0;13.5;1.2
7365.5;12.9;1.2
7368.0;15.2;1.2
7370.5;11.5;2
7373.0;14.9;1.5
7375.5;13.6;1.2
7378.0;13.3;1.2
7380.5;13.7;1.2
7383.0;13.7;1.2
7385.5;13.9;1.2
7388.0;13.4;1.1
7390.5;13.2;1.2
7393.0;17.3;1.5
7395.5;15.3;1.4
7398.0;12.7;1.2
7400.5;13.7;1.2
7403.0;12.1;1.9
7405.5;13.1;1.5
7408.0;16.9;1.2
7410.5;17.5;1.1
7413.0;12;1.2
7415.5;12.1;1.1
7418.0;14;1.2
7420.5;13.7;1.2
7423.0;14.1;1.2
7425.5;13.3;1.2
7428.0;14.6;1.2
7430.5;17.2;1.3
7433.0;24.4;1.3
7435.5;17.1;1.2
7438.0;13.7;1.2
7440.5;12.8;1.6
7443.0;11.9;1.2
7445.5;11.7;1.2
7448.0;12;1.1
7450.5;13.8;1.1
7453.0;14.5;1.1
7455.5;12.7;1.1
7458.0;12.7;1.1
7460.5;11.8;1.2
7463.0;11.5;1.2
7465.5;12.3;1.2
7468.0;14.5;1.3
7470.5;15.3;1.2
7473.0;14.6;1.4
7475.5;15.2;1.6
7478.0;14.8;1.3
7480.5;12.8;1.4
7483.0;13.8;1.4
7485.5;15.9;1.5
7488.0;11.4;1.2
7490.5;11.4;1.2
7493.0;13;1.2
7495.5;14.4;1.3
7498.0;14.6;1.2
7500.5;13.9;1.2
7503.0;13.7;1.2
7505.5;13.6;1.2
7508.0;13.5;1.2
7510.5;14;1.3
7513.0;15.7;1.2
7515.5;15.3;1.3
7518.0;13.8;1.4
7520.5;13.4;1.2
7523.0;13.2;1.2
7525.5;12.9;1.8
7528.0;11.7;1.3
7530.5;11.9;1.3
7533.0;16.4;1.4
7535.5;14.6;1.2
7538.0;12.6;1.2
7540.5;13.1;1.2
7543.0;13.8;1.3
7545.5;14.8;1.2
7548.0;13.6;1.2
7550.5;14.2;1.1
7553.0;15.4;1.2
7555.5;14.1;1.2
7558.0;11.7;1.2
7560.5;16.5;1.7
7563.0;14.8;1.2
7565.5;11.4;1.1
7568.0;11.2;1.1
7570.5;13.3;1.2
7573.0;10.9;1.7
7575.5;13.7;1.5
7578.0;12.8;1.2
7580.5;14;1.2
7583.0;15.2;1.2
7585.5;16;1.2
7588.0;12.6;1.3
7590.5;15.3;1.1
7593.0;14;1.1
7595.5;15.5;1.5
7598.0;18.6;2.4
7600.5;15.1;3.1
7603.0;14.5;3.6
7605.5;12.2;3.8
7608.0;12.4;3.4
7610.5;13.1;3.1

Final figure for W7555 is 2.6 angstroms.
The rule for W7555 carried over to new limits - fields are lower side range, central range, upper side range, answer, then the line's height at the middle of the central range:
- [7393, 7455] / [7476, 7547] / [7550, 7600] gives 2.37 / 14.2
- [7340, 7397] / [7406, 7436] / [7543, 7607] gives -3.23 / 14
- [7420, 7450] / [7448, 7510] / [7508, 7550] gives 3.19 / 14.3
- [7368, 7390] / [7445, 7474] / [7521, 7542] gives 0.65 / 13.4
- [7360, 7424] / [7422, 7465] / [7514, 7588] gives -0.80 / 13.8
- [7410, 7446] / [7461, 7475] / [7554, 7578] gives 0.57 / 14.2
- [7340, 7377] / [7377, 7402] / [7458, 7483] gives -0.48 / 13.7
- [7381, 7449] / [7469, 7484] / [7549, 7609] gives -0.23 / 14.2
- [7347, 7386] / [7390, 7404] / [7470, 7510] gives -0.46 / 13.7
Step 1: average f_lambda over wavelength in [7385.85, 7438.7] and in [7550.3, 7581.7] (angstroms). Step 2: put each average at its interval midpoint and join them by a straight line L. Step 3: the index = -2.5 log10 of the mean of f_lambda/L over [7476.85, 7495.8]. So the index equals 0.06 mag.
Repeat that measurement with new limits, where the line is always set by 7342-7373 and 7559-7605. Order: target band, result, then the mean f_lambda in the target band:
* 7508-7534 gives 0.02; 13.8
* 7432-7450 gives -0.05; 14.6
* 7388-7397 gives -0.08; 14.9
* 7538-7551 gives 0.03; 13.8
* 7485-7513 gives 0.03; 13.6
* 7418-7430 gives -0.01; 14.1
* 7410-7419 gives 0.03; 13.6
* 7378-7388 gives 0.02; 13.7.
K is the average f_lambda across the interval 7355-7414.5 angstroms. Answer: 13.9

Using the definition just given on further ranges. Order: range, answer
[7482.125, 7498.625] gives 13.5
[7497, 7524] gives 14.1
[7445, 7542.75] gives 13.6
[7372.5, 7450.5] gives 14.3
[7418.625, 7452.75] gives 14.6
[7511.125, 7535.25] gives 13.8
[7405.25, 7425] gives 14.2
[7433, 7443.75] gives 15.2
